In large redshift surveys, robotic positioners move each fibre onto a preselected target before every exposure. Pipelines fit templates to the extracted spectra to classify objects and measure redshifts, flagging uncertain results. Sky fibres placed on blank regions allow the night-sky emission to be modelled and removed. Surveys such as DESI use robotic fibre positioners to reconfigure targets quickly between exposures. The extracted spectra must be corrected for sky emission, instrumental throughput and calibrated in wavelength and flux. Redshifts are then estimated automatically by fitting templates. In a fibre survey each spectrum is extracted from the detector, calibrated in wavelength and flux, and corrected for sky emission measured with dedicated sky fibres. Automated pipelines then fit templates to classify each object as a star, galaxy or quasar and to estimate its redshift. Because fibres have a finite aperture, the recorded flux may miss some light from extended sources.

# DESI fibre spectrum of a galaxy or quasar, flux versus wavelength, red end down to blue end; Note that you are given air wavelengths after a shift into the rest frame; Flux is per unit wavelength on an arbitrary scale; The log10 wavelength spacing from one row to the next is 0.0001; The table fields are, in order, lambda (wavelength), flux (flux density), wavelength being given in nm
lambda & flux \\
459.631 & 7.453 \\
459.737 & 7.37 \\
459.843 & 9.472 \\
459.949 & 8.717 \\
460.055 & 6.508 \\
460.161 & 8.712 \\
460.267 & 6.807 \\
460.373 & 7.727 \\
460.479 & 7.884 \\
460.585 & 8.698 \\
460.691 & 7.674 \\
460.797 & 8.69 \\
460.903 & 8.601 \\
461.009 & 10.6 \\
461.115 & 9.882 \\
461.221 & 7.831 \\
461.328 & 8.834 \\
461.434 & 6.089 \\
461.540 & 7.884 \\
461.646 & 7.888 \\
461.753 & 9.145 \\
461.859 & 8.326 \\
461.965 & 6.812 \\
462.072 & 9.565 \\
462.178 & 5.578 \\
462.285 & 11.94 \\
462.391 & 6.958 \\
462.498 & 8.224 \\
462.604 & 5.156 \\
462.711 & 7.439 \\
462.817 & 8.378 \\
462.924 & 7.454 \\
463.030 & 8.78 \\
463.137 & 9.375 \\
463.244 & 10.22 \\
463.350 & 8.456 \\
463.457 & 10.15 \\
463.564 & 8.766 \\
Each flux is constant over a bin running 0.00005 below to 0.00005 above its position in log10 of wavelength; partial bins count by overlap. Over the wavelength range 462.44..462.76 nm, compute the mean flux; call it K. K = 6.92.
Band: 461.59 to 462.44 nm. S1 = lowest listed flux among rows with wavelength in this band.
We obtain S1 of 5.578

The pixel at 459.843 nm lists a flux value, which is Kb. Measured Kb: 9.472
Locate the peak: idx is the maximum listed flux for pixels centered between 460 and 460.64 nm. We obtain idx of 8.712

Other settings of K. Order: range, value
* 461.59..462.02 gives 8.04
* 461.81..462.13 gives 8.19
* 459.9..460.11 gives 7.6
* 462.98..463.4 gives 9.22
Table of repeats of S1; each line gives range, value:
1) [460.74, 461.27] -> 7.831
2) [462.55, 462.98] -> 5.156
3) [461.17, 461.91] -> 6.089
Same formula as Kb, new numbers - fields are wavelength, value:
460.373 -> 7.727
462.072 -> 9.565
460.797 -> 8.69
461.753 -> 9.145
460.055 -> 6.508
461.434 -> 6.089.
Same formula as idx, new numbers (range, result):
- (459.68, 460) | 9.472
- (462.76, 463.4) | 10.22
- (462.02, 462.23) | 9.565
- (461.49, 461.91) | 9.145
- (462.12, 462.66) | 11.94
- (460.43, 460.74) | 8.698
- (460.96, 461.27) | 10.6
